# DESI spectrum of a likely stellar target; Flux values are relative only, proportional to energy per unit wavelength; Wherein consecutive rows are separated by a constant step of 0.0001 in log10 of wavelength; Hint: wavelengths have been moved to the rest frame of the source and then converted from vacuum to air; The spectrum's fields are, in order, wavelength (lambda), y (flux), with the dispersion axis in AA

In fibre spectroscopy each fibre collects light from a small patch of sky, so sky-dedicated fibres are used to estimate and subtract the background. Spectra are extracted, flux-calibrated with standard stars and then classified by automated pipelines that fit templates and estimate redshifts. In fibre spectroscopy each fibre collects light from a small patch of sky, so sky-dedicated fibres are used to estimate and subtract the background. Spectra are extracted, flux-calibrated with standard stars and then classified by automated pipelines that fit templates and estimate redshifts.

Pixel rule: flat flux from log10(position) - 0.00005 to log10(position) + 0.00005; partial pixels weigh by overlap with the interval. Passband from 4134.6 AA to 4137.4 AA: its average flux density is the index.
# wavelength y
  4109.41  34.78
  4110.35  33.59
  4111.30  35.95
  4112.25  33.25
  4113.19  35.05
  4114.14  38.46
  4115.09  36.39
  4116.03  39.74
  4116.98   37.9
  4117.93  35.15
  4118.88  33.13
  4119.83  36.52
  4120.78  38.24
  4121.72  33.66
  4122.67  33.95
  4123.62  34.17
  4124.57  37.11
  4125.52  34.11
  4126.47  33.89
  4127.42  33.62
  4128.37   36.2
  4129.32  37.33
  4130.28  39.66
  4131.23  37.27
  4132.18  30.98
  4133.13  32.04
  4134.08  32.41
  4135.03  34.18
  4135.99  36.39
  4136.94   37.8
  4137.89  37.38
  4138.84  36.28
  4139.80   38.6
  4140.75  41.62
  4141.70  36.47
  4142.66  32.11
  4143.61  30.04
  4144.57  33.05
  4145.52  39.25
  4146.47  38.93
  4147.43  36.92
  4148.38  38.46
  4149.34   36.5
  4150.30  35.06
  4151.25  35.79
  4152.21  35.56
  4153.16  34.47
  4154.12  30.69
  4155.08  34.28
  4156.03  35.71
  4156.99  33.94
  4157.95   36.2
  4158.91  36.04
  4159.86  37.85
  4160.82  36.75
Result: 36.1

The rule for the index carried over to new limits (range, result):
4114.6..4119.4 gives 36.5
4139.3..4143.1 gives 37.2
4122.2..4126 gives 34.8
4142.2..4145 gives 31.7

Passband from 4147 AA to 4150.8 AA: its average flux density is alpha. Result 36.7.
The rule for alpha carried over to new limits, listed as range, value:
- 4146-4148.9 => 38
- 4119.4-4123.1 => 35.7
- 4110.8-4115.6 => 35.9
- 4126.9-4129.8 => 35.7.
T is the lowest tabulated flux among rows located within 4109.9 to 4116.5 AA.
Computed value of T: 33.25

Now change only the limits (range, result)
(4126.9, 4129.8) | 33.62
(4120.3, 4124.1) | 33.66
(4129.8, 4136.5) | 30.98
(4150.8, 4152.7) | 35.56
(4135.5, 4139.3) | 36.28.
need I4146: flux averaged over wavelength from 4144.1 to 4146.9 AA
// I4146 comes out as 37.2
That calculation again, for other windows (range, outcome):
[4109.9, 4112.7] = 34.2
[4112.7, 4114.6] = 36.8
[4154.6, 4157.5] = 34.7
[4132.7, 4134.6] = 32.3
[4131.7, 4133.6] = 31.6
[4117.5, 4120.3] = 34.9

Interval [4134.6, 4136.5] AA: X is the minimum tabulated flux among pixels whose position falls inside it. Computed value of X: 34.18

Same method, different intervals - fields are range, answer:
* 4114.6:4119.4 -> 33.13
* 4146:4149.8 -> 36.5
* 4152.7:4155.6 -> 30.69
